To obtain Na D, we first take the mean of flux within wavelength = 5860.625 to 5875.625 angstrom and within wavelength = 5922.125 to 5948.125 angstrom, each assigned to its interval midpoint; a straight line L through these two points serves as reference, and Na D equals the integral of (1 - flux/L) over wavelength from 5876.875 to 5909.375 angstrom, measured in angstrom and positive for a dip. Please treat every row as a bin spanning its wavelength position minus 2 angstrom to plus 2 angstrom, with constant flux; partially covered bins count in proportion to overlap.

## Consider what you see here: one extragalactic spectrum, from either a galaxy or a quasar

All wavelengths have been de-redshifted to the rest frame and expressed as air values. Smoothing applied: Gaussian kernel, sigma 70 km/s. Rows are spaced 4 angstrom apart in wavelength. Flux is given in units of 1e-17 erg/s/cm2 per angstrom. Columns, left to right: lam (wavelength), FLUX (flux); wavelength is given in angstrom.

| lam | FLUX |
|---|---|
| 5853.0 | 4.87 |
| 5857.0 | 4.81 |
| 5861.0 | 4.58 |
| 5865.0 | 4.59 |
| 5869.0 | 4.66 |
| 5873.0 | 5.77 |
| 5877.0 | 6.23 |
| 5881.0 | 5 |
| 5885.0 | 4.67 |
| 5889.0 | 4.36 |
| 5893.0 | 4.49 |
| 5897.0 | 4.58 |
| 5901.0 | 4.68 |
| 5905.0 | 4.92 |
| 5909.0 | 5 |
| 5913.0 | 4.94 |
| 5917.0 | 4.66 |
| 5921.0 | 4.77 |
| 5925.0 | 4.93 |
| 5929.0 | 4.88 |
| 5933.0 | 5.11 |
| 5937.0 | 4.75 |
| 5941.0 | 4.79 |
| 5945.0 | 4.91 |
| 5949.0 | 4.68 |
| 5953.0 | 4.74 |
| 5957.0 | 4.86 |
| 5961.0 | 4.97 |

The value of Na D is 1.0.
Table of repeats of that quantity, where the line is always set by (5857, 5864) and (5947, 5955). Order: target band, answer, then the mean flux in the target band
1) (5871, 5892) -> -2.3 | 5.17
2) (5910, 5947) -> -1.3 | 4.86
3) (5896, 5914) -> -0.6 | 4.83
